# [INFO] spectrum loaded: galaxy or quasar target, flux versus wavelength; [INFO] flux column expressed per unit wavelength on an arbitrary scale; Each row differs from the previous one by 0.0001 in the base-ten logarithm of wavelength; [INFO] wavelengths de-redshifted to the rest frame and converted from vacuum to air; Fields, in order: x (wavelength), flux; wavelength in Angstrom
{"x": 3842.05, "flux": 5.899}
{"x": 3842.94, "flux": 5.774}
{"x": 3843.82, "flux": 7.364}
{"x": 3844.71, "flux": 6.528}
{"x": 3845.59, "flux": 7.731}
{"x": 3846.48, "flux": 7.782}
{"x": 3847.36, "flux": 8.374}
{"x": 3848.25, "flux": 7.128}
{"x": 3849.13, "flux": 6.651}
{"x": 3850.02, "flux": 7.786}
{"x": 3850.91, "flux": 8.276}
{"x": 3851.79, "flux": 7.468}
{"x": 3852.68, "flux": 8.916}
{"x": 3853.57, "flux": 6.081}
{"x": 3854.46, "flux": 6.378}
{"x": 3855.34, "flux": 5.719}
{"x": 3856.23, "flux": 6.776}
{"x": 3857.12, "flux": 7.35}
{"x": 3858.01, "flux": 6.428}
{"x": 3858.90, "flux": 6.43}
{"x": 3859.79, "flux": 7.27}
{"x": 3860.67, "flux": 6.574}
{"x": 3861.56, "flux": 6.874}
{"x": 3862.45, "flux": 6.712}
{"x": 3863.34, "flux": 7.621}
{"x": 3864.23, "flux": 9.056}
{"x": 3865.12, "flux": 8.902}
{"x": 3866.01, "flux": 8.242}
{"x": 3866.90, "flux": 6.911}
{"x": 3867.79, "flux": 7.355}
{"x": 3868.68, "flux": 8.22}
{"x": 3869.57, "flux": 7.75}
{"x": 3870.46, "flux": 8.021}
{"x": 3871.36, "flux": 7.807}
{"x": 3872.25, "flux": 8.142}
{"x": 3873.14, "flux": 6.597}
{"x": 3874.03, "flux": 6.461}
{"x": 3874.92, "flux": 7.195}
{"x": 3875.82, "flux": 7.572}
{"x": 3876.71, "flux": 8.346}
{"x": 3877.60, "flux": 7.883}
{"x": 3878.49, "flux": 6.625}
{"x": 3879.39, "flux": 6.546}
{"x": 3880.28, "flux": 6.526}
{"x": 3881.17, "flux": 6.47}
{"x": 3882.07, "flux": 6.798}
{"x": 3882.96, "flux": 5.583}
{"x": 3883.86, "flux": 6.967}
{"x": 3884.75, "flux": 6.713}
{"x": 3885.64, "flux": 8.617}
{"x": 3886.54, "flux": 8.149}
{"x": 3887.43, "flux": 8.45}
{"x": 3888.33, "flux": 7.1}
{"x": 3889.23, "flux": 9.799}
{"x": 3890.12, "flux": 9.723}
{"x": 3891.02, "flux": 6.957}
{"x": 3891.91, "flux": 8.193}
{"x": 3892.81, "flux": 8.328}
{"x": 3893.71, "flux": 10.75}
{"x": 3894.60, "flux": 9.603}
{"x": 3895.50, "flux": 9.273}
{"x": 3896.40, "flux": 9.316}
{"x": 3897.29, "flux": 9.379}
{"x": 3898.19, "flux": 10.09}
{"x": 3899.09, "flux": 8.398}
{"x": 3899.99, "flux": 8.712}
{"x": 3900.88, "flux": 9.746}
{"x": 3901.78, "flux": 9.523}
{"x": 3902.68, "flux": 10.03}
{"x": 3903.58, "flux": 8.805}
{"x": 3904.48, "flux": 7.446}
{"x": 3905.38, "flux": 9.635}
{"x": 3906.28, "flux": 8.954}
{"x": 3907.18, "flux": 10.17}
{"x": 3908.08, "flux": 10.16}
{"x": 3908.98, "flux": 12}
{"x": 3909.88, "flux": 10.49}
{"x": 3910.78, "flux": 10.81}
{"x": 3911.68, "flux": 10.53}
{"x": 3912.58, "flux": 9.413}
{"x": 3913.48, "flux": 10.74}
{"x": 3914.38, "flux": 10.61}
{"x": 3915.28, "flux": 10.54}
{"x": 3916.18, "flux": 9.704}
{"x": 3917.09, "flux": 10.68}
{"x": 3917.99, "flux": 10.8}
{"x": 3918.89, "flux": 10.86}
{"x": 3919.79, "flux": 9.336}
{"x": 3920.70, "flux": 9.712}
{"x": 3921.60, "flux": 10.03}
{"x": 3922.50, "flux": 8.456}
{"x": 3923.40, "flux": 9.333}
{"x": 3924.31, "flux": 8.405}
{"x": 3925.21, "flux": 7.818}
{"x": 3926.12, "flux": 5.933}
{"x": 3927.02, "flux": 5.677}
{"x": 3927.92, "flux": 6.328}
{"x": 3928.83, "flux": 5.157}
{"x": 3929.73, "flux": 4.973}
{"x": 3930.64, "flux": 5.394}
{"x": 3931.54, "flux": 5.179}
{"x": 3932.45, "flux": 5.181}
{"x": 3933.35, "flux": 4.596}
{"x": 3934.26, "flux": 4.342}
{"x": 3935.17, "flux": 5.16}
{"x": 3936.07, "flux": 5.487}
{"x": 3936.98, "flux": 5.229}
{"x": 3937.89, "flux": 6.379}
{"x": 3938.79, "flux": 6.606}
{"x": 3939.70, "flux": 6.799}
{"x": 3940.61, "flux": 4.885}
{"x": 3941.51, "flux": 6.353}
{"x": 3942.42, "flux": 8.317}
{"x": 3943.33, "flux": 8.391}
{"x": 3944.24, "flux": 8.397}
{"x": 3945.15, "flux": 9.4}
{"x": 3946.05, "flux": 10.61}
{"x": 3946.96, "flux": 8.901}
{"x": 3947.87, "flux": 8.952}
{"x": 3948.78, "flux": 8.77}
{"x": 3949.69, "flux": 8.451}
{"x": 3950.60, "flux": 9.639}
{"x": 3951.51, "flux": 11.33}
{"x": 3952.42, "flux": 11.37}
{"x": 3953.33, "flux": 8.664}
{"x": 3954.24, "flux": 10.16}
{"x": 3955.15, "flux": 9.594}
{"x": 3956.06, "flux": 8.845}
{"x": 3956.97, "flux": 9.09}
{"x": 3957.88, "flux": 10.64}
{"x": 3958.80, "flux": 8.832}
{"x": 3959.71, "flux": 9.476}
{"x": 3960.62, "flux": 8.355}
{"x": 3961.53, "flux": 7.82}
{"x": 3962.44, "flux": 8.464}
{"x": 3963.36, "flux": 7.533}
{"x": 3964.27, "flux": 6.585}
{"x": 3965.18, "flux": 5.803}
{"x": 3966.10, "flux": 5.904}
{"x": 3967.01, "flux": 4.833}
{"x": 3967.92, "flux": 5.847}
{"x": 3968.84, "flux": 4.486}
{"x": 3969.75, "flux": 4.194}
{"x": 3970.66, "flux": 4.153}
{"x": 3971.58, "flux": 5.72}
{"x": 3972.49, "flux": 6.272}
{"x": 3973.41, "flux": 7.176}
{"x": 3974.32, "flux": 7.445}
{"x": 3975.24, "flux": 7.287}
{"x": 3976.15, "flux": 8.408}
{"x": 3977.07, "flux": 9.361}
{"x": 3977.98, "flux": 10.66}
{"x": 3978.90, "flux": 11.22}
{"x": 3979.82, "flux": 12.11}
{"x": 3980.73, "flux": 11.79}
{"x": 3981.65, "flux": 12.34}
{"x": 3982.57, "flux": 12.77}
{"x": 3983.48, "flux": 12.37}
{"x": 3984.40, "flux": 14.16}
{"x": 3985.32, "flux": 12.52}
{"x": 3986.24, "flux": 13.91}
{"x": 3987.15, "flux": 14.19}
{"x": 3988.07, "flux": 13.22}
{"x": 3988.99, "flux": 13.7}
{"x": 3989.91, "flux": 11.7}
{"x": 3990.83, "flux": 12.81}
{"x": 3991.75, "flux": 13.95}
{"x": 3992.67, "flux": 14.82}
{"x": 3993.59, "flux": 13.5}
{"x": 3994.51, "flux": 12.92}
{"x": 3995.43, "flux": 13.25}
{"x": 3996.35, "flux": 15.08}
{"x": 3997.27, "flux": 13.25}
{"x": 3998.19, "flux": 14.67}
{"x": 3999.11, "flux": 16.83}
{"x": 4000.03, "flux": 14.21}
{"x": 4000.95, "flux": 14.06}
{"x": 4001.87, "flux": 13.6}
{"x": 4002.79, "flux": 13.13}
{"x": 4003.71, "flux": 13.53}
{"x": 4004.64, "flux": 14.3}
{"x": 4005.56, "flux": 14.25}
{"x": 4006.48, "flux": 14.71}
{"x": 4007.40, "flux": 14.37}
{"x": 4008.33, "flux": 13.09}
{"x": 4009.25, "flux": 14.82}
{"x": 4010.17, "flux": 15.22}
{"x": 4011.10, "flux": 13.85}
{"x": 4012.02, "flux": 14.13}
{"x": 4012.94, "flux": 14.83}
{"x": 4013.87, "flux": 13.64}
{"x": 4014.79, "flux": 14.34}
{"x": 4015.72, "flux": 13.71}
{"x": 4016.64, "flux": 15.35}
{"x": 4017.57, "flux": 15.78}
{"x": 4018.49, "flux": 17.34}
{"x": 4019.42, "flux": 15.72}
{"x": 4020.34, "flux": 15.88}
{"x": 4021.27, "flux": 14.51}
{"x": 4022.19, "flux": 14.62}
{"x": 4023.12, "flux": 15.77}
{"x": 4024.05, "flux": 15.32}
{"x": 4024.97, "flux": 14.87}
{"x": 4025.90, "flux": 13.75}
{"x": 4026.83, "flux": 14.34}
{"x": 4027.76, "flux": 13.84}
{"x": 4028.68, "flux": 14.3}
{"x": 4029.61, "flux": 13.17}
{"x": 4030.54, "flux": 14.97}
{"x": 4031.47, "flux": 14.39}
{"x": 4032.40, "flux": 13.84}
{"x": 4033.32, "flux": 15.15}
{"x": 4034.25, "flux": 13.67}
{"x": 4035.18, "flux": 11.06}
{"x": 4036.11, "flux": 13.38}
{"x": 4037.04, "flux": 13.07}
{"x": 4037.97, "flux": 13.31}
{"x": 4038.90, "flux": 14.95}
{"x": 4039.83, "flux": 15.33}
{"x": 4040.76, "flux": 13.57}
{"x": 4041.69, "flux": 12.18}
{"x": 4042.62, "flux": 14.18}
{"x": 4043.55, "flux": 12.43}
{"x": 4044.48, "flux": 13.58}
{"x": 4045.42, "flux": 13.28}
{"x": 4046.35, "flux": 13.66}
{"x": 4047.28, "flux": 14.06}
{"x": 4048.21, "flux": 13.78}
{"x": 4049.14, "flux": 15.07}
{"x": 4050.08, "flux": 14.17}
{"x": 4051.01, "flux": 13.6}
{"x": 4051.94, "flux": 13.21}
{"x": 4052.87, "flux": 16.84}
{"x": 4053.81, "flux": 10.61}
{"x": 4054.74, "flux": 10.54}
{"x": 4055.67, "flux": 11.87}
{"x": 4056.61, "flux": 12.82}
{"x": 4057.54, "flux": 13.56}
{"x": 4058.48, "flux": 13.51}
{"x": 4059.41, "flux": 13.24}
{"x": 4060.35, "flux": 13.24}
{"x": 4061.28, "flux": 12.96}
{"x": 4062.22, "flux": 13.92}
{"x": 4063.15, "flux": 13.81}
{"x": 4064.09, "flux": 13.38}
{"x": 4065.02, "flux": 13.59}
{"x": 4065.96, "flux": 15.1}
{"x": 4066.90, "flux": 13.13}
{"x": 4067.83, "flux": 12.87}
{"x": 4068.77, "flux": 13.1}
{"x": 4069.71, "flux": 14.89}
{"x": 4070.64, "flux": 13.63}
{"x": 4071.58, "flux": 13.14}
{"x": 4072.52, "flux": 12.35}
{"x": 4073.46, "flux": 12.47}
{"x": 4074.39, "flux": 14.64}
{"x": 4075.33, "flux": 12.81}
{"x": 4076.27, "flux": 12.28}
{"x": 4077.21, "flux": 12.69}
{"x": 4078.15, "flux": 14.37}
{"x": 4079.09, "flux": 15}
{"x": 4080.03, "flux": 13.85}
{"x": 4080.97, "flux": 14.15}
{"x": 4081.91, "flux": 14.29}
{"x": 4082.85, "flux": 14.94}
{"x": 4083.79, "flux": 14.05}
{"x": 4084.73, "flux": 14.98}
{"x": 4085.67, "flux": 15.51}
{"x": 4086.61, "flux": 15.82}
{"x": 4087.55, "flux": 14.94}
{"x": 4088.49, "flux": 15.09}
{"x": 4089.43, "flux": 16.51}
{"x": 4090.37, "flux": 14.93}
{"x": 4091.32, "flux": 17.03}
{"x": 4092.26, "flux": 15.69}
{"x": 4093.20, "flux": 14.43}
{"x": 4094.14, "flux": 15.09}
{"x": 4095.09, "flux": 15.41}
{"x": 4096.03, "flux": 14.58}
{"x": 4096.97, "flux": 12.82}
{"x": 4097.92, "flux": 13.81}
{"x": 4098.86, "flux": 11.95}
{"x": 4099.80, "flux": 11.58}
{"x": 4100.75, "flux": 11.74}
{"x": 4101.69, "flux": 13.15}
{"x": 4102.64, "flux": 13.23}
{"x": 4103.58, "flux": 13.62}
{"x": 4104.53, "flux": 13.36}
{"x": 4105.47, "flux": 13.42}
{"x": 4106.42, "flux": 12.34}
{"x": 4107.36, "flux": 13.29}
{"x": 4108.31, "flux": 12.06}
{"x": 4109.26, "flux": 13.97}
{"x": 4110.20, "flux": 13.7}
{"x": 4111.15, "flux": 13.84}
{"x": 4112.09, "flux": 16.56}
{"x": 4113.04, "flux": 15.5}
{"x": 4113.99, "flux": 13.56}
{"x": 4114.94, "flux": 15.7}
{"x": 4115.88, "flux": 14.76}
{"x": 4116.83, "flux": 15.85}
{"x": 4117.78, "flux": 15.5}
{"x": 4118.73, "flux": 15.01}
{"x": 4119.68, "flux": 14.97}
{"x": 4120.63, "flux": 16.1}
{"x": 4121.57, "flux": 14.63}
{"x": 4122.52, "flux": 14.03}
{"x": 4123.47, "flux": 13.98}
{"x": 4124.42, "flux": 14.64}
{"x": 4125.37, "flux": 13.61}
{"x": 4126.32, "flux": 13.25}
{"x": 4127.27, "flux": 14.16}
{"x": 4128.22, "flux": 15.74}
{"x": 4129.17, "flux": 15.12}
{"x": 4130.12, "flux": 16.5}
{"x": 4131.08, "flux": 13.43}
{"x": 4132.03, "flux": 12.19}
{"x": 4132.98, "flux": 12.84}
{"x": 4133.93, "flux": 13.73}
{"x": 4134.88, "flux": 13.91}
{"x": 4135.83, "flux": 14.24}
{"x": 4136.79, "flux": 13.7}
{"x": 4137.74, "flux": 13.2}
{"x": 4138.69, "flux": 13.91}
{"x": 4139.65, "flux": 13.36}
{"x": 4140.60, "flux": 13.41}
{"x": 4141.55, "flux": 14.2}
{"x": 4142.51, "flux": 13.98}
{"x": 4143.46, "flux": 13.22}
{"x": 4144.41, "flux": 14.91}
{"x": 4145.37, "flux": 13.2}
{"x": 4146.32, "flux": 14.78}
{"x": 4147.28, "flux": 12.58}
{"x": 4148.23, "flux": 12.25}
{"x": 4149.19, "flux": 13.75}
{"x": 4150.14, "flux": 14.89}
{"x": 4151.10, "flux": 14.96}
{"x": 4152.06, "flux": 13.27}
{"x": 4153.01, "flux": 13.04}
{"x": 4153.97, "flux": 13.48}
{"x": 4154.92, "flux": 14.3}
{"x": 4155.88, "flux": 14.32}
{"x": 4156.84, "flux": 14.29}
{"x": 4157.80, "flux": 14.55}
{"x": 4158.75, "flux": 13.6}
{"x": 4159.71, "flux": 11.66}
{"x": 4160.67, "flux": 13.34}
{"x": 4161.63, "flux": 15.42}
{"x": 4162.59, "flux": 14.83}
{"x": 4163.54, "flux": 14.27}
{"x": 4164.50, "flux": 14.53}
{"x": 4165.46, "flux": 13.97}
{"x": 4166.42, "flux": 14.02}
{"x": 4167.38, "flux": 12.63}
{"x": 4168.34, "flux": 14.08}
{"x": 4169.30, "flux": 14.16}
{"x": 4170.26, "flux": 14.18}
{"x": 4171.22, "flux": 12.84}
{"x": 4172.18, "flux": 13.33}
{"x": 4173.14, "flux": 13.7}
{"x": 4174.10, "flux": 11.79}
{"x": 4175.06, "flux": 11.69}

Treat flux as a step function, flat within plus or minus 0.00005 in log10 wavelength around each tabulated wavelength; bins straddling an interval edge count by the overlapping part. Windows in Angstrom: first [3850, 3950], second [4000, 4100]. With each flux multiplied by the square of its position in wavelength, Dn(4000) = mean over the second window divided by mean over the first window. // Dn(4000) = 1.89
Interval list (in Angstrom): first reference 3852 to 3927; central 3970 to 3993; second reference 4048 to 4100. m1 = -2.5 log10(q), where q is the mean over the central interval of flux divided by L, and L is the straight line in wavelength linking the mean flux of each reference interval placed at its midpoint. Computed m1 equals 0.03 mag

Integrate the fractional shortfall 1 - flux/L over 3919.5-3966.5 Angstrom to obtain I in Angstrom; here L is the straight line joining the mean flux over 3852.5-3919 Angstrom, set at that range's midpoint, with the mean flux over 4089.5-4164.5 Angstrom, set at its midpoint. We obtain 9.8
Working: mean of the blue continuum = 8.37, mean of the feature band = 7.71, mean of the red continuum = 14.1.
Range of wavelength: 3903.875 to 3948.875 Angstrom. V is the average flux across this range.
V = 8.15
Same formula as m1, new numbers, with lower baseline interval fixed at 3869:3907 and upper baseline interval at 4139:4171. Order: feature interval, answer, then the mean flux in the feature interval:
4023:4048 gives -0.22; 13.9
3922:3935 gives 0.41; 6.19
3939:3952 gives 0.11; 8.49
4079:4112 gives -0.13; 14.1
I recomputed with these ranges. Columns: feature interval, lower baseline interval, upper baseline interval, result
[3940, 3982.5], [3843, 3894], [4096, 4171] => 6.0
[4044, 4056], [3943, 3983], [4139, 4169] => -2.7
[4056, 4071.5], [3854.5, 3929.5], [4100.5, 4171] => -1.5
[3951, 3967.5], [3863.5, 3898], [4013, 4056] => 3.7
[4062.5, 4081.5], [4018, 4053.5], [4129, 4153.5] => 0.7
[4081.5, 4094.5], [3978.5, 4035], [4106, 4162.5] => -1.1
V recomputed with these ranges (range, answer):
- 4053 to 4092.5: 13.9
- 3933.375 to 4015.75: 10.4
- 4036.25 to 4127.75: 13.9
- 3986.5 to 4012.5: 14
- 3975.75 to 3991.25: 12.2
